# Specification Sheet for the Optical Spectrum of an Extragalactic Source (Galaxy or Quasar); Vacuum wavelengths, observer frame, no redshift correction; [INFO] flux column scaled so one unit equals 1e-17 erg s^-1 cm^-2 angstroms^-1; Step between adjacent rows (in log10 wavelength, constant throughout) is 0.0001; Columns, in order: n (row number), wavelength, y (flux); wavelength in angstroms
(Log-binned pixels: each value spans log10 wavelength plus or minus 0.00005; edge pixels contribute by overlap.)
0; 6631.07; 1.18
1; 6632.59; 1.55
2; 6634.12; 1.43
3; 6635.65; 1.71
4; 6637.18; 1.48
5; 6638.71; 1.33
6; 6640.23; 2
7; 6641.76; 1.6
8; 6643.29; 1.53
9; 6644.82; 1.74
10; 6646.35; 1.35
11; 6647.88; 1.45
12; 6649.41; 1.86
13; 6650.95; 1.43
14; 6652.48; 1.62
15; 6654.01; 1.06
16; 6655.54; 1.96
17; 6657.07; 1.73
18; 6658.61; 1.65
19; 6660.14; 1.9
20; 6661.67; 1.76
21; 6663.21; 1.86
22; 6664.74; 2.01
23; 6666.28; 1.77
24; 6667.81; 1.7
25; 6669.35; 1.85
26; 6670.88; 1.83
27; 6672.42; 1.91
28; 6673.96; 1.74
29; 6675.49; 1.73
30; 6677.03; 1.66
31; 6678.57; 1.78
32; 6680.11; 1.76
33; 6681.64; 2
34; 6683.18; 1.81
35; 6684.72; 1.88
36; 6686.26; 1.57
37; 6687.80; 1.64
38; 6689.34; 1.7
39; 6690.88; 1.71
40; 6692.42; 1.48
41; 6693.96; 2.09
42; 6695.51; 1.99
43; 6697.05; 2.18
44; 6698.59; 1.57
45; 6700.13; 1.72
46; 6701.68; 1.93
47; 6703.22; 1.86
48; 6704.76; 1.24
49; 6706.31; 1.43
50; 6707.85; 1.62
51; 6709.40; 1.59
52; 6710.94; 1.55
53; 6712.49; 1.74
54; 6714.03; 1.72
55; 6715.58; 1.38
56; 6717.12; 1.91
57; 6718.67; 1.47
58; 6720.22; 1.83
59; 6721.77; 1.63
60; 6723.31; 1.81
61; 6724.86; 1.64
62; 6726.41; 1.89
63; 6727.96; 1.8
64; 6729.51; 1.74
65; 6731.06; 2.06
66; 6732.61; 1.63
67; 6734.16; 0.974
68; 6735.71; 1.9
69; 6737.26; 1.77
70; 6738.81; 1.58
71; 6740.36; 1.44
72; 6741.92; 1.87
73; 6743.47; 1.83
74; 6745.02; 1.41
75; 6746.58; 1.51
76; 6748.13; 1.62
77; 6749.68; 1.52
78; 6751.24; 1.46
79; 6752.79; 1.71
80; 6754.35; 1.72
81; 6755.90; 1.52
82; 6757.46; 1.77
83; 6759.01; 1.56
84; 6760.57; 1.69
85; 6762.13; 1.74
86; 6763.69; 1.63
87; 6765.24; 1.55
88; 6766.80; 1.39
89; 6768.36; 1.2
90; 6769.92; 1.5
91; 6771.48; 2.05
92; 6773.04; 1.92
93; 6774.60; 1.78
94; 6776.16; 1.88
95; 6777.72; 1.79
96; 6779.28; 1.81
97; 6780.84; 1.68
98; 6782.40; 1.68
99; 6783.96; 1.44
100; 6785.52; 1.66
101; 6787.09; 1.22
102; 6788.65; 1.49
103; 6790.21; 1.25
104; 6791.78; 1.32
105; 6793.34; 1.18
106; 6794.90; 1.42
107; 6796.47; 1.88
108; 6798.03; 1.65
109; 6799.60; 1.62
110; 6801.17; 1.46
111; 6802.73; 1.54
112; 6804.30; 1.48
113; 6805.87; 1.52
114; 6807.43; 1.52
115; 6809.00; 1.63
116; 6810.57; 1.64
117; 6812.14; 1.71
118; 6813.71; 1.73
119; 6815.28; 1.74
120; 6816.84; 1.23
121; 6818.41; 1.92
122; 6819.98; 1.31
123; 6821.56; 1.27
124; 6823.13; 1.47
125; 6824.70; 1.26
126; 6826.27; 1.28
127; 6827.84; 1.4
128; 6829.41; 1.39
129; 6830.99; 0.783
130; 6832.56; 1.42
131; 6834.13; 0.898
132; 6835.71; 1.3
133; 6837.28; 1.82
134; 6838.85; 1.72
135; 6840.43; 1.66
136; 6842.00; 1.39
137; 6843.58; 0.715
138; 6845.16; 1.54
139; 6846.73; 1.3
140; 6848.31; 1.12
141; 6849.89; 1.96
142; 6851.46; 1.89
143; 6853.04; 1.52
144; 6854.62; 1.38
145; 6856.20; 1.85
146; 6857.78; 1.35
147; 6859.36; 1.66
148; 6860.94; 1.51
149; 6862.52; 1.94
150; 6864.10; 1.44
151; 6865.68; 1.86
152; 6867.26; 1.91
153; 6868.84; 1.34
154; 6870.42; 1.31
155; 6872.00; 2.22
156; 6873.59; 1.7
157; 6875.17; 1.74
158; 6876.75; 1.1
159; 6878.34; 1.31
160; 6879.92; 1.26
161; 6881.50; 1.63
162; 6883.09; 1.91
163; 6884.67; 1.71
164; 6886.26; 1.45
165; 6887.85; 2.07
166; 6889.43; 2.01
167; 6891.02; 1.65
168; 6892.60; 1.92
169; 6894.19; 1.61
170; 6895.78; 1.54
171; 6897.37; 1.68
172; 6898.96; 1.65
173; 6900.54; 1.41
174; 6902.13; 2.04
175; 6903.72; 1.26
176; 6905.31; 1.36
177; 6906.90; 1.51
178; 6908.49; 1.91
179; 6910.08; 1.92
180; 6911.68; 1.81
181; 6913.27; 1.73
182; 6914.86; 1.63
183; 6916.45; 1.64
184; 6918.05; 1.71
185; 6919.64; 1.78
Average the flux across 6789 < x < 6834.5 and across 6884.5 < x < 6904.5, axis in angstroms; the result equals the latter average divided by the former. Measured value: 1.2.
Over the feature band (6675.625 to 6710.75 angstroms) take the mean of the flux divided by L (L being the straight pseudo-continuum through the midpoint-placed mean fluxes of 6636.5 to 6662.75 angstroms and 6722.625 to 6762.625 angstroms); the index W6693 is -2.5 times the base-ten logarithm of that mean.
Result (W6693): -0.06 mag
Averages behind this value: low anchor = 1.62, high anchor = 1.66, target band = 1.73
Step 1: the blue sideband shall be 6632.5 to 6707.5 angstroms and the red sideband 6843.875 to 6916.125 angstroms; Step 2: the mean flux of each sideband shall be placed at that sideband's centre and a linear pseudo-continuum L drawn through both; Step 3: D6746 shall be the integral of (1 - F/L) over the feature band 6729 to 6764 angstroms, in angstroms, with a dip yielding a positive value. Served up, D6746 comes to 0.87 angstroms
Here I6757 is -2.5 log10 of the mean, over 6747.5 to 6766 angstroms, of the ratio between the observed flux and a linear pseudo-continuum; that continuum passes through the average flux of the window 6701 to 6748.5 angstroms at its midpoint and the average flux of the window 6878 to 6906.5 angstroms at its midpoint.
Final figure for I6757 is 0.02 mag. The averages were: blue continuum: 1.66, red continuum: 1.64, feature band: 1.62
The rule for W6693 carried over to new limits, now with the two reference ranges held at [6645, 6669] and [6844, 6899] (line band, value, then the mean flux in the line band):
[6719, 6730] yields -0.06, 1.75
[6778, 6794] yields 0.11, 1.49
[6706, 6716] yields 0.05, 1.59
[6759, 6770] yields 0.08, 1.53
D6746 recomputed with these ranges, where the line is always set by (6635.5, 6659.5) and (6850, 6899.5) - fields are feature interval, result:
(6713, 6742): -1.2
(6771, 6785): -1.3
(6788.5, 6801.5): 1.3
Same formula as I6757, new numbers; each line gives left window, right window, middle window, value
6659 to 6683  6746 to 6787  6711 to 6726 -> 0.030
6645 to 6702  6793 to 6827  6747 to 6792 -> -0.012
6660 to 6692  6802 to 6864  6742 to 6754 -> 0.029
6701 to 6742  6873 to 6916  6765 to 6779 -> -0.015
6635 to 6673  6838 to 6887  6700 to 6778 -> -0.014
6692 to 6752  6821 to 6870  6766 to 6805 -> -0.003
